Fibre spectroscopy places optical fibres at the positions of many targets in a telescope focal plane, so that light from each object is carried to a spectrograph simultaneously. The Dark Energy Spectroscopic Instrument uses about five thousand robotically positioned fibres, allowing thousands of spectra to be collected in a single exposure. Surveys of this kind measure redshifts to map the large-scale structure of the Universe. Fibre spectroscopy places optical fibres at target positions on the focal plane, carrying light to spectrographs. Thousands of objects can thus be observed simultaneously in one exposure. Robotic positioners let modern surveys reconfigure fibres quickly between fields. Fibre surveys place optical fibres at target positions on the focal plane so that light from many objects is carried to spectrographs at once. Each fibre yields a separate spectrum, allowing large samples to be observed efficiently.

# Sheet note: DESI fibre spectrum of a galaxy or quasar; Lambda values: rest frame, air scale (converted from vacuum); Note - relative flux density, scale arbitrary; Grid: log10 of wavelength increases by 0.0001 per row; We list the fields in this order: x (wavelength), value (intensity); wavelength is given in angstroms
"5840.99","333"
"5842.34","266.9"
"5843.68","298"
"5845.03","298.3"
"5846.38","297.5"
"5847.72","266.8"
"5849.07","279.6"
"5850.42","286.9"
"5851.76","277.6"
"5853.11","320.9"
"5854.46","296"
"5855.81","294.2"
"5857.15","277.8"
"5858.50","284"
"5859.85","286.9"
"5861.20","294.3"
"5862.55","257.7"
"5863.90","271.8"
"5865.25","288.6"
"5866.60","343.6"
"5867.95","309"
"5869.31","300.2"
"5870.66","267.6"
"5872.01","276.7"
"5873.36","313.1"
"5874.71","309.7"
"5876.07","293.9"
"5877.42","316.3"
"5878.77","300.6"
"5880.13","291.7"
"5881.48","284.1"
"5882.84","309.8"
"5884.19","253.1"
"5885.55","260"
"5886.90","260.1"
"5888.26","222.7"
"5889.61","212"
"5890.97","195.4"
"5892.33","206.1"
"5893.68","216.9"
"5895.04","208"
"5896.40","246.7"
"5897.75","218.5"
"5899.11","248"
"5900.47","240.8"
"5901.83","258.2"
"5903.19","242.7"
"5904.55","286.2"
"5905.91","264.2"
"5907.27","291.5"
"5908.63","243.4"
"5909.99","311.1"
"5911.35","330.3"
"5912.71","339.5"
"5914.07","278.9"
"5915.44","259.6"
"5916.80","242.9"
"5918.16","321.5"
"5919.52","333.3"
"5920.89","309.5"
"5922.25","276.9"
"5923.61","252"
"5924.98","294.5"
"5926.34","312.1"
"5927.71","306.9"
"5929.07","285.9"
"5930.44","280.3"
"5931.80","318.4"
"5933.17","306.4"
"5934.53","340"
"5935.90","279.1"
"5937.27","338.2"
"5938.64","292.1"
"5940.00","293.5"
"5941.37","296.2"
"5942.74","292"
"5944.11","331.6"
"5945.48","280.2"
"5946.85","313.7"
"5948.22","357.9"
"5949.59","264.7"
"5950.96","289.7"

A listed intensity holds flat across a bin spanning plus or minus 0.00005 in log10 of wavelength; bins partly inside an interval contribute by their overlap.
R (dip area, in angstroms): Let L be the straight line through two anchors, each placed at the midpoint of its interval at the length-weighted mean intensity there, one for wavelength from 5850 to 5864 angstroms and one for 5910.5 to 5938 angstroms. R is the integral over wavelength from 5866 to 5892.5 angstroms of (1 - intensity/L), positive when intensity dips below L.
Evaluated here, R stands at 1.25 angstroms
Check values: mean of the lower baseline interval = 287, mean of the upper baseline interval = 300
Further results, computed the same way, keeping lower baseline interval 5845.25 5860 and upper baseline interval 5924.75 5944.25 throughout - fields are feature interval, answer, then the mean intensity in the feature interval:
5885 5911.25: 4.6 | 246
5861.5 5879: -0.2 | 296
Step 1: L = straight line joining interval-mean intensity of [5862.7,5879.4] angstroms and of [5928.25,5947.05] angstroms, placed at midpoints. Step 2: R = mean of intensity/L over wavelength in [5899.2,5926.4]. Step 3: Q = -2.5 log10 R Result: 0.07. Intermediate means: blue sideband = 298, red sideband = 303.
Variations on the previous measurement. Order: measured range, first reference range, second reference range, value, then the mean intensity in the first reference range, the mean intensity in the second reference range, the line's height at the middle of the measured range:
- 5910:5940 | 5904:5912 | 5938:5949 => -0.01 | 288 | 307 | 297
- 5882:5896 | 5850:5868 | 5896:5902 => 0.08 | 292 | 241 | 254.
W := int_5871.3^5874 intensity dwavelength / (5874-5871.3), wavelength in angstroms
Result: 295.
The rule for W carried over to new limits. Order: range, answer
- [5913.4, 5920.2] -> 287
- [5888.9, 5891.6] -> 204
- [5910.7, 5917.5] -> 290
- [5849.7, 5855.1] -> 295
